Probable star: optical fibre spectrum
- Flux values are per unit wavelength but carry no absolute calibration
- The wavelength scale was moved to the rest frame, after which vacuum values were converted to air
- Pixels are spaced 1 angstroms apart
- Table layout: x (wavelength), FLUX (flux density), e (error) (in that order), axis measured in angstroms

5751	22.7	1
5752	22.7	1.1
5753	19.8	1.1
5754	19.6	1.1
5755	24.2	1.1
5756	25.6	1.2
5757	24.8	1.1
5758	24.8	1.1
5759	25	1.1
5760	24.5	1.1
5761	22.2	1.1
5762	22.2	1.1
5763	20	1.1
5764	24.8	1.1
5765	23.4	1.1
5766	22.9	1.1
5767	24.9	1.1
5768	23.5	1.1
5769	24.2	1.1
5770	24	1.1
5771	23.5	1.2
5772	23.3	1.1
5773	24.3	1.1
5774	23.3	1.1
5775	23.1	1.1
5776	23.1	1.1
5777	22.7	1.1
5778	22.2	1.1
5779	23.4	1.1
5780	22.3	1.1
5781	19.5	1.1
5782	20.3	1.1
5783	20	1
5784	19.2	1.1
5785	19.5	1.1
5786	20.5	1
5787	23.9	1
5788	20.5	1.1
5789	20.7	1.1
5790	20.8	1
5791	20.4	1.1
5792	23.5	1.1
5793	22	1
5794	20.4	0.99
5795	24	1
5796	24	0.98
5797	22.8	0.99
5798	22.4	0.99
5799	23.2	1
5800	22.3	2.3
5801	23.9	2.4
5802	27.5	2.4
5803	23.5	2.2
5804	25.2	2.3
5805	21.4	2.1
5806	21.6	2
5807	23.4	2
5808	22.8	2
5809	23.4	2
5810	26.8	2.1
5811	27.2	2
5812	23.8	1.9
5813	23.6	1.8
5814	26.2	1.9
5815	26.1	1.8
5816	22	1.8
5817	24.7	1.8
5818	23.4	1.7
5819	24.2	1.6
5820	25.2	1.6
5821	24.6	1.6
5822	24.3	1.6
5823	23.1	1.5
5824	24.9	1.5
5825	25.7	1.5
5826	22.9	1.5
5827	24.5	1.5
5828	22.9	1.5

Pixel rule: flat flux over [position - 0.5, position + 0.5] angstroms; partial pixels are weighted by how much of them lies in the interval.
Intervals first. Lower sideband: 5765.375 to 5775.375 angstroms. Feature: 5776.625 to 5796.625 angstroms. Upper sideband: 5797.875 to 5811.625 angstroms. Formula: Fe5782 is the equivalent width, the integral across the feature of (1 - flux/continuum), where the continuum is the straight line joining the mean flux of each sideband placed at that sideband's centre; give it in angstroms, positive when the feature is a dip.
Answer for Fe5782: 2.0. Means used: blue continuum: 23.7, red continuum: 23.9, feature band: 21.5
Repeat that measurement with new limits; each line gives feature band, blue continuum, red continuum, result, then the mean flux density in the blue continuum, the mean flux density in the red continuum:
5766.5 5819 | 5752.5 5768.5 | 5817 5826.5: 1.82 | 23.3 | 24.3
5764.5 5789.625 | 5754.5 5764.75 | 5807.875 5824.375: 1.78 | 23.8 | 24.5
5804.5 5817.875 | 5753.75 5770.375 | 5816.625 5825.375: 0.13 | 23.6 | 24.4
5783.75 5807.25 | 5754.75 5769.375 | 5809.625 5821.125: 1.97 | 23.8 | 24.8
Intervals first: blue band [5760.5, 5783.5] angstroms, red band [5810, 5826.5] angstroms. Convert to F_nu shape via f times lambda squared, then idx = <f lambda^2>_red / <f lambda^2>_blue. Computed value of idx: 1.10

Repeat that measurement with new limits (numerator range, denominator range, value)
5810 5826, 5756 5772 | 1.06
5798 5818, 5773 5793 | 1.12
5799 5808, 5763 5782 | 1.03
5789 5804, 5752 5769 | 1.00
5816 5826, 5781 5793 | 1.18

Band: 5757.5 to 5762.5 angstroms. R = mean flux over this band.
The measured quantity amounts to 23.7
